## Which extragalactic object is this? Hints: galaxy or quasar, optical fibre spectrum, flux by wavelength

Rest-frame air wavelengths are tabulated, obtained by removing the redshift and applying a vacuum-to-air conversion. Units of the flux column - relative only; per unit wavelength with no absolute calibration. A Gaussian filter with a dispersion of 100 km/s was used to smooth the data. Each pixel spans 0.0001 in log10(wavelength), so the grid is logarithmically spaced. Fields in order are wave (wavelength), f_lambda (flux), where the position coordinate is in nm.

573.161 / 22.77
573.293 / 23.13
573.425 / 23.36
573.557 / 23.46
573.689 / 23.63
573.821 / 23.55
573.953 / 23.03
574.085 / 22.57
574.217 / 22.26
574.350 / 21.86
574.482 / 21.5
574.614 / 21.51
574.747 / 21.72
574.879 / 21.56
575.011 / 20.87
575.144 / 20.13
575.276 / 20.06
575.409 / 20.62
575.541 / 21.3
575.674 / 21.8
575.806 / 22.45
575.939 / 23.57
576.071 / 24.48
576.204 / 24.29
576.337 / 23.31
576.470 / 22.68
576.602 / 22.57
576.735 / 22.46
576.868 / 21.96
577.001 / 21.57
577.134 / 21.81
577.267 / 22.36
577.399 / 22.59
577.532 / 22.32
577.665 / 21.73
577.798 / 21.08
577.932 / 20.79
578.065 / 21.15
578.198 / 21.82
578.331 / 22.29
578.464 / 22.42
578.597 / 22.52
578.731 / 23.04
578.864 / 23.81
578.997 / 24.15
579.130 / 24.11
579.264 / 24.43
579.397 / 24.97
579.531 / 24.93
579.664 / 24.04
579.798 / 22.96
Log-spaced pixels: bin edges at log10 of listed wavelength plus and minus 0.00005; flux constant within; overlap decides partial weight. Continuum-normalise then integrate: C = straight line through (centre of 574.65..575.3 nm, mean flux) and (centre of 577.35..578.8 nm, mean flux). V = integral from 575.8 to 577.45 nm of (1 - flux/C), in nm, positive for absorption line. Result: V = -0.10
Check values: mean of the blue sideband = 20.9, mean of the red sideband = 22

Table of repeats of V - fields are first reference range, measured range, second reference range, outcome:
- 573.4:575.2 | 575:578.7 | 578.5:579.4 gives 0.16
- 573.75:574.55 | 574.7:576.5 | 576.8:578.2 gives 0.01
